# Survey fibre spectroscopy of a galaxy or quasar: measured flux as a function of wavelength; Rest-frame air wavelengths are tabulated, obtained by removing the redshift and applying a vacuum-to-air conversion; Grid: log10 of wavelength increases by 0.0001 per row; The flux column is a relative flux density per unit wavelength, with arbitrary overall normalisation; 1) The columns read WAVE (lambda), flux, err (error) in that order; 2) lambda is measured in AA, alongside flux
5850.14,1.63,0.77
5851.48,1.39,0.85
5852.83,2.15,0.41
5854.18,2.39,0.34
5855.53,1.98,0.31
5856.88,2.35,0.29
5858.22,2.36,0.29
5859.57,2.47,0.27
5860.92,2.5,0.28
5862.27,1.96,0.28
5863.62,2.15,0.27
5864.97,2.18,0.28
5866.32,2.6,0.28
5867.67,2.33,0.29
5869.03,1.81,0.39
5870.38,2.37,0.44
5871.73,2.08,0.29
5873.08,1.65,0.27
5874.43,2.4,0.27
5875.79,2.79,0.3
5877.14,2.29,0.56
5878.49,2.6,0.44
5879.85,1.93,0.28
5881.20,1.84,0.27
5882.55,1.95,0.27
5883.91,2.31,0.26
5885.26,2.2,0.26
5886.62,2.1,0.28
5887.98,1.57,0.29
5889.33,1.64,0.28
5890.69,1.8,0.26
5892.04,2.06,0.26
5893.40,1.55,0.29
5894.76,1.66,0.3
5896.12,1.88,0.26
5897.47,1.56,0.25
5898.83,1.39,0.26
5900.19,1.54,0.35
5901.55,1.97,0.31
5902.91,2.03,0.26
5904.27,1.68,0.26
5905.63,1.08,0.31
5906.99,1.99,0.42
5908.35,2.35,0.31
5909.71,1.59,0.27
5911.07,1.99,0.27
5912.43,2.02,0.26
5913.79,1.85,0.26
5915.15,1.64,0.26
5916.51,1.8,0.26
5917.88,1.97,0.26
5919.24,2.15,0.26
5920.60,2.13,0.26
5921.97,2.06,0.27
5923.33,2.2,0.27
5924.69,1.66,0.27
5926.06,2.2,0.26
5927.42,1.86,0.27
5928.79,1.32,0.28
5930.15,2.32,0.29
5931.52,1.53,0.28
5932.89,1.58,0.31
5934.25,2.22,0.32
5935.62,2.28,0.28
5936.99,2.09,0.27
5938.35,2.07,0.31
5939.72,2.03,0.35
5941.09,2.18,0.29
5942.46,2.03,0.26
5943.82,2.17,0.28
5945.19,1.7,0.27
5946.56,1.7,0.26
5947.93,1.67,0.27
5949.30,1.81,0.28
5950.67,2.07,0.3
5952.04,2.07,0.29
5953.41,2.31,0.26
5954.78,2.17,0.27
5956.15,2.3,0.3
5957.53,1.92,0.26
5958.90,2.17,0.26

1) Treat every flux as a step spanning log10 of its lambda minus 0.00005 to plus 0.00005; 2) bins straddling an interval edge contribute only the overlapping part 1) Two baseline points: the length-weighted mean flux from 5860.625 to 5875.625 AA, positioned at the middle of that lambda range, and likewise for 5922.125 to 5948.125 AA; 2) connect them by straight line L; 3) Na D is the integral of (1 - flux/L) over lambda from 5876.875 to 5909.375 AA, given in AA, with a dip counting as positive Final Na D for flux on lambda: 3.7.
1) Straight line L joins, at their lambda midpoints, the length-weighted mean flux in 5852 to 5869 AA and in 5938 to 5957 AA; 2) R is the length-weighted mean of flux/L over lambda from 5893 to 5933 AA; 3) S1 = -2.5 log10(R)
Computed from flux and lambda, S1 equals 0.16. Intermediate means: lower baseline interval 2.26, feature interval 1.82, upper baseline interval 2.02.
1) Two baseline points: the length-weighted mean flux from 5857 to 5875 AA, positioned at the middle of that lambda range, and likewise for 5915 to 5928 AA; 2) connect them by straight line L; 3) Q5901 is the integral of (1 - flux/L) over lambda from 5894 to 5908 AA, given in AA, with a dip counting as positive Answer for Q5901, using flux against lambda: 2.6 AA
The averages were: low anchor 2.22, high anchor 1.98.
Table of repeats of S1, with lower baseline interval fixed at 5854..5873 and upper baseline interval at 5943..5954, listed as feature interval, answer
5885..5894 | 0.17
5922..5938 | 0.03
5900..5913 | 0.14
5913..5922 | 0.06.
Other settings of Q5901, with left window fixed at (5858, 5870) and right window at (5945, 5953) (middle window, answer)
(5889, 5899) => 1.9 AA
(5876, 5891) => 0.8 AA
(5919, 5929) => 0.1 AA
